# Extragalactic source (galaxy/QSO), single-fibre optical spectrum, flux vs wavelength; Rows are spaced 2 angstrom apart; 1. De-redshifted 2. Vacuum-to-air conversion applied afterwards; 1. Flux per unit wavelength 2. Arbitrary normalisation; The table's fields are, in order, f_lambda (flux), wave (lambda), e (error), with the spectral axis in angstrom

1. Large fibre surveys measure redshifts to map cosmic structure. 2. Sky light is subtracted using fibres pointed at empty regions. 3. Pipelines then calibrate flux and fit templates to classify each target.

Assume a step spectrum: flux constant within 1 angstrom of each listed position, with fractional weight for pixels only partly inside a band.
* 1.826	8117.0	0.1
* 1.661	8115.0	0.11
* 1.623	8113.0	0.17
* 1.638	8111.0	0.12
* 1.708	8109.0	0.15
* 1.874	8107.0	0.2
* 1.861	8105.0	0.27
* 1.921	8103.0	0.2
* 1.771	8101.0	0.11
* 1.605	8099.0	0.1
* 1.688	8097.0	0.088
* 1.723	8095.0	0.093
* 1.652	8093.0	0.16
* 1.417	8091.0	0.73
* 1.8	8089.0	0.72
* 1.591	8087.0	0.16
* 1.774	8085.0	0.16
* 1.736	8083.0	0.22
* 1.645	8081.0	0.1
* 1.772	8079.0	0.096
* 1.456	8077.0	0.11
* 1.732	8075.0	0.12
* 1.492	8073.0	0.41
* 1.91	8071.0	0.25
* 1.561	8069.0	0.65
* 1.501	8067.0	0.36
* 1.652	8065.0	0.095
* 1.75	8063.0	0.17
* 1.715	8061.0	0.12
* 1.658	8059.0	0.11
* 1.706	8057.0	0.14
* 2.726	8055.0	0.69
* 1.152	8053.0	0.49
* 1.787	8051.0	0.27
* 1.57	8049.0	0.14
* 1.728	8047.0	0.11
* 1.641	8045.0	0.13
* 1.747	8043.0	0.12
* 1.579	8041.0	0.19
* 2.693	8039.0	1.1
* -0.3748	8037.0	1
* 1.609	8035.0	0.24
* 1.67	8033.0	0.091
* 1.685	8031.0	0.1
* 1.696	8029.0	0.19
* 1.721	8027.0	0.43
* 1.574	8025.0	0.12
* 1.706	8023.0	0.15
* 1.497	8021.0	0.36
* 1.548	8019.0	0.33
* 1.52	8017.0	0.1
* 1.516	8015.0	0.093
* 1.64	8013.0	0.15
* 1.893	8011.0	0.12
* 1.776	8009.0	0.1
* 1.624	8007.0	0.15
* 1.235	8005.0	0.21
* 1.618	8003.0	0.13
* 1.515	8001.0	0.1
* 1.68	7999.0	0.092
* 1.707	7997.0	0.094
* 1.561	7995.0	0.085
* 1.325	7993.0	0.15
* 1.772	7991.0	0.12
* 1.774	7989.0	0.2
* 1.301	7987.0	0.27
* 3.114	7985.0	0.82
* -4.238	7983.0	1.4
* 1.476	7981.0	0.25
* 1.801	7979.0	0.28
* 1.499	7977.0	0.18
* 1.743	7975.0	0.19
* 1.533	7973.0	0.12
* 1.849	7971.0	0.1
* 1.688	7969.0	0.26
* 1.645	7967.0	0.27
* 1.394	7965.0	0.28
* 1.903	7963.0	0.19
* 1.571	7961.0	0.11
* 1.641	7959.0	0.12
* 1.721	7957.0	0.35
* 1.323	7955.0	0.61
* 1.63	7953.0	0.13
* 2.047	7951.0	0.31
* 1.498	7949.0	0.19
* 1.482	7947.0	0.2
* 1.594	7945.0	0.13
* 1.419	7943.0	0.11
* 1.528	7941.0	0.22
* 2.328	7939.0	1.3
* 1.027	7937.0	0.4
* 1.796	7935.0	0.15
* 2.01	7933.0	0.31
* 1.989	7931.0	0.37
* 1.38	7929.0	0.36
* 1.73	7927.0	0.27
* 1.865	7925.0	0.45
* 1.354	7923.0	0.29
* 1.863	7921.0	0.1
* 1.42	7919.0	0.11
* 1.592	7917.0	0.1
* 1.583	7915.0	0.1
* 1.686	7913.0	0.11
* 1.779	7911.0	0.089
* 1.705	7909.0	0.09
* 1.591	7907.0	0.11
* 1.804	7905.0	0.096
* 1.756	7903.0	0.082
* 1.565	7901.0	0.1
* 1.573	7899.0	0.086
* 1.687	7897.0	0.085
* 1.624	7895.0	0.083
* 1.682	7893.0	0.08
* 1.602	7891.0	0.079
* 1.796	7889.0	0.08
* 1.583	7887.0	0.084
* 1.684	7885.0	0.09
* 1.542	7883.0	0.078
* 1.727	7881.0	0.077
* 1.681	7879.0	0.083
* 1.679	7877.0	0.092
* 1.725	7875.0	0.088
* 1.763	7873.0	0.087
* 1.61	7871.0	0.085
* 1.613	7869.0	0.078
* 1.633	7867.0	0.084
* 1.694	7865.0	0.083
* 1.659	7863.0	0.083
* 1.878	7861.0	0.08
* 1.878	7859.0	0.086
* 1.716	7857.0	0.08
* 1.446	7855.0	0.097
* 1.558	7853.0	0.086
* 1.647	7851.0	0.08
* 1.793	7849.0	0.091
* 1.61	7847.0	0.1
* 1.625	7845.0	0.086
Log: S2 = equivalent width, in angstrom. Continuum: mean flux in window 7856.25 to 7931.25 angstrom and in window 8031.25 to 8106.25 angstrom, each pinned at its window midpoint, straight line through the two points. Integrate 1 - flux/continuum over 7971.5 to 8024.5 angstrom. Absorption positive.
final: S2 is 7.5 angstrom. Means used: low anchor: 1.67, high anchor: 1.67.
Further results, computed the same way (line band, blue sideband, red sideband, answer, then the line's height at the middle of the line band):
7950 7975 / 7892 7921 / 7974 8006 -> -4.33 angstrom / 1.42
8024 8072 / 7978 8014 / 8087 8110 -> -3.26 angstrom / 1.55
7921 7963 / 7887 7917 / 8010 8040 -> -0.53 angstrom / 1.64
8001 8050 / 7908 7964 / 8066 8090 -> 2.24 angstrom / 1.66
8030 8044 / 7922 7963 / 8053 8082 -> 1.51 angstrom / 1.7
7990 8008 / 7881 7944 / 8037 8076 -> 1.33 angstrom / 1.68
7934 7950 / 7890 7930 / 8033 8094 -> 0.57 angstrom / 1.64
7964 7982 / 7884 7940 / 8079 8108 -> 0.73 angstrom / 1.69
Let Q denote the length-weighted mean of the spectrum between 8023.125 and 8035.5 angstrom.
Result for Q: 1.66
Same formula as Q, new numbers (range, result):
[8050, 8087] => 1.7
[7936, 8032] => 1.52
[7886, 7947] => 1.66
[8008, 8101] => 1.65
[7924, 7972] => 1.67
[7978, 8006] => 1.26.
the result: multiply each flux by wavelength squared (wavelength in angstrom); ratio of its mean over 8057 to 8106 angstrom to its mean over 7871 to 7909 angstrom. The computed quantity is 1.06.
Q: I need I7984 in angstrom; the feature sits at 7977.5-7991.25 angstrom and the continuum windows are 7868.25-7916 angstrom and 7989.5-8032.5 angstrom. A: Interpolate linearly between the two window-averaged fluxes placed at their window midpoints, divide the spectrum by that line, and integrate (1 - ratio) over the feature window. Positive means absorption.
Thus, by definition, 5.5 angstrom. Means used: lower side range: 1.67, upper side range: 1.61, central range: 0.976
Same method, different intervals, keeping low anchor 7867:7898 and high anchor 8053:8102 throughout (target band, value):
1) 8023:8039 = 2.1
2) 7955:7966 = 0.4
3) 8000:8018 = 1.0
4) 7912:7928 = 0.3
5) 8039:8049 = -0.4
